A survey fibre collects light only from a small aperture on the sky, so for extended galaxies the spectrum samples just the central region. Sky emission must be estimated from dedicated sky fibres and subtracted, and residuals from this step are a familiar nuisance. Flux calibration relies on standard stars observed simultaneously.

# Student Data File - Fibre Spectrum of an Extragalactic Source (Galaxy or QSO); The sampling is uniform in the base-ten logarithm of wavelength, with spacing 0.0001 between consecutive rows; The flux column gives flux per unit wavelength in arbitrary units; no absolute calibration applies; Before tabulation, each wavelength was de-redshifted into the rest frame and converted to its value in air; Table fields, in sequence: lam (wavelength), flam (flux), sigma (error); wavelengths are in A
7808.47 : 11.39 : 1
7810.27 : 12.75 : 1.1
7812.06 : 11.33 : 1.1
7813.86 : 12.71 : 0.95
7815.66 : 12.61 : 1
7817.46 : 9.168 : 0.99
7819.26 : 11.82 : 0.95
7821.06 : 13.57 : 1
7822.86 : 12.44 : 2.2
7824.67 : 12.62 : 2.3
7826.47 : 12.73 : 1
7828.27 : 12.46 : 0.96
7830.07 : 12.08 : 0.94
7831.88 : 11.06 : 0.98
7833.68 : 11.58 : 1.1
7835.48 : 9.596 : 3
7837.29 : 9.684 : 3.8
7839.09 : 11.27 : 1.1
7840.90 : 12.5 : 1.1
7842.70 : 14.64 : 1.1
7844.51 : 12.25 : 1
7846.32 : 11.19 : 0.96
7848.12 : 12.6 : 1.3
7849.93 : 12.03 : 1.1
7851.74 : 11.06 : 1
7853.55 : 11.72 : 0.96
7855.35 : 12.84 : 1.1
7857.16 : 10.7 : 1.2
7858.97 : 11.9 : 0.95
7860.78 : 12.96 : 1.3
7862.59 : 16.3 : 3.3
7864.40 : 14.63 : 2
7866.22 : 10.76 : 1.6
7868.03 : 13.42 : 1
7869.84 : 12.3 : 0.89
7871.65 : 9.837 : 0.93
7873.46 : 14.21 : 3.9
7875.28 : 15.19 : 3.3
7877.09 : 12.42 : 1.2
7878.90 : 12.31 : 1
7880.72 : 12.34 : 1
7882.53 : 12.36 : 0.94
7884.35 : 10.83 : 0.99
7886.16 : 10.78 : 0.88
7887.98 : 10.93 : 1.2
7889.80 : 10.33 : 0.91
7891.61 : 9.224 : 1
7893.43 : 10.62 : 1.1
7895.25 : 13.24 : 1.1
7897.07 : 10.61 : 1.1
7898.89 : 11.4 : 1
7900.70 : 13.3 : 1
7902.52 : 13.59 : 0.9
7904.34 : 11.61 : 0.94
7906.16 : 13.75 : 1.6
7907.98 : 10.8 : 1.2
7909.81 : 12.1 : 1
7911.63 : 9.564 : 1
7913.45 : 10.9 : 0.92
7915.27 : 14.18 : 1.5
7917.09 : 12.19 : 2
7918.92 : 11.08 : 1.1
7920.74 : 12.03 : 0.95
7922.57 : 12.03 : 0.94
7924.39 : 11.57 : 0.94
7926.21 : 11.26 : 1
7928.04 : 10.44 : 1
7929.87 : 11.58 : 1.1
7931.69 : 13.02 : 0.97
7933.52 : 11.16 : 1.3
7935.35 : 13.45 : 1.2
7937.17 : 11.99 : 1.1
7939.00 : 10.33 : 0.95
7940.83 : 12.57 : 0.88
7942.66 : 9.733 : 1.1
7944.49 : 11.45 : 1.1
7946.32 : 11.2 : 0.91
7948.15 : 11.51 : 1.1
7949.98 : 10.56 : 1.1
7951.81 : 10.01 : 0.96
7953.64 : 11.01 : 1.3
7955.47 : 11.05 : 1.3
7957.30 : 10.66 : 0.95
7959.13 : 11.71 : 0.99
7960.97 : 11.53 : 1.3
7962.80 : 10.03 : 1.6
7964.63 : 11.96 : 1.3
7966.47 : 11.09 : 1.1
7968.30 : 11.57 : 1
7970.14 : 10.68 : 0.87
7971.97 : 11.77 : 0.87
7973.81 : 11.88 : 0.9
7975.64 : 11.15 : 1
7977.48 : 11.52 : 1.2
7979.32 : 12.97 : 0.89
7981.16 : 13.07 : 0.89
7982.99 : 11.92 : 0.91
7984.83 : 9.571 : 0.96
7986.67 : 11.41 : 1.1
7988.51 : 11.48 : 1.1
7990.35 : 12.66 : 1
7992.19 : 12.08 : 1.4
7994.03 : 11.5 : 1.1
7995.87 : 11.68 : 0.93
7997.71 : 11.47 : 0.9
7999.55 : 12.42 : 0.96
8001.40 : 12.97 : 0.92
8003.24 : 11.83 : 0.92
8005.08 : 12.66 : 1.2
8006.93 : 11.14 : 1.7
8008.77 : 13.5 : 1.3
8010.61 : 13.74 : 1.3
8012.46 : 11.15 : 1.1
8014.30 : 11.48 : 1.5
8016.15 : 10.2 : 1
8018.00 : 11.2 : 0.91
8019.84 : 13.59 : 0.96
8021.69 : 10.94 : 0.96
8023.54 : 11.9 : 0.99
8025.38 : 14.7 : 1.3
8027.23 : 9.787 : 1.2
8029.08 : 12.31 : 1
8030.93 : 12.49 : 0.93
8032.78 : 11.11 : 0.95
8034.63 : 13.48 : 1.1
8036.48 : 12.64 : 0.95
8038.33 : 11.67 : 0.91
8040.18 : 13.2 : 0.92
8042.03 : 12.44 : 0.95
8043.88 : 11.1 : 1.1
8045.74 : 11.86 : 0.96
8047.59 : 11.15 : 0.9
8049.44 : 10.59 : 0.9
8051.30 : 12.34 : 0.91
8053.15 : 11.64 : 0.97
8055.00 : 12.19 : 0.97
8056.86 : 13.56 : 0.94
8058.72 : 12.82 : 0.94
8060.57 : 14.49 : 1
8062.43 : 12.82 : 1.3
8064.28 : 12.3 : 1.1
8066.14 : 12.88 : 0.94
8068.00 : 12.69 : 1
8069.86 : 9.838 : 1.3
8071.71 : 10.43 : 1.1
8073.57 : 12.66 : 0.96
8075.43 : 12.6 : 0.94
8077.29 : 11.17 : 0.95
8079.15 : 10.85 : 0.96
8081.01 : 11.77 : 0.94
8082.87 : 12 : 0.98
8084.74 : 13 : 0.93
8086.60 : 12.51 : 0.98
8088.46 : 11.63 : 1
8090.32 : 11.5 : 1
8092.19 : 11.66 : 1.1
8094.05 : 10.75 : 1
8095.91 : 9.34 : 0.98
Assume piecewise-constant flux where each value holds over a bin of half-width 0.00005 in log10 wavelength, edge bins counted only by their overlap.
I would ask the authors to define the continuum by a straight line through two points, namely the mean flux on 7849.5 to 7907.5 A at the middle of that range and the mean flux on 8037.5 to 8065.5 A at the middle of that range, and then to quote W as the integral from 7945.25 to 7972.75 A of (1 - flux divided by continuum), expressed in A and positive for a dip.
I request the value 2.6 A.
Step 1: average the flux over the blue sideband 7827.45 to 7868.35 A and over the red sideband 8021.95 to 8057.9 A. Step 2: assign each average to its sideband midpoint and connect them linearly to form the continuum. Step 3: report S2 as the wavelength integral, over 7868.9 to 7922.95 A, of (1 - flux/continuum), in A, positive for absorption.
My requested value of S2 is 1.1 A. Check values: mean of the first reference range 12.1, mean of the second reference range 12.1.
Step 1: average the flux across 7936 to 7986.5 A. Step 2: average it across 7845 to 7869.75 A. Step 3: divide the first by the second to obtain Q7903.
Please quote 0.9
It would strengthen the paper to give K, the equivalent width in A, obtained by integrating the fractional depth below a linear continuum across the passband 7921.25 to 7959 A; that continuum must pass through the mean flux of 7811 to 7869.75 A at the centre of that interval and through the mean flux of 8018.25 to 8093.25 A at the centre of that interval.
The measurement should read 2.41 A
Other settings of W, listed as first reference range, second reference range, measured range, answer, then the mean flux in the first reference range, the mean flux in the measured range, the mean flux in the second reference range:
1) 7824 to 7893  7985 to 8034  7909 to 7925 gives 0.3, 12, 11.7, 11.9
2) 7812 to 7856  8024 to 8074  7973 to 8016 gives 0.6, 11.9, 11.9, 12.2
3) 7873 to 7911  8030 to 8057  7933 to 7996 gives 3.0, 12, 11.4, 12.1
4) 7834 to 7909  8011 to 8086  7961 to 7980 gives 0.9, 12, 11.4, 12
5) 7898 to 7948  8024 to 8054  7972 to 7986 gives 0.2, 11.8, 11.7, 12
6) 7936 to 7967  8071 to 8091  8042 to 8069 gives -1.4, 11.1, 12.3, 11.8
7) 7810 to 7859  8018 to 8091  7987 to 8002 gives 0.1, 11.9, 12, 12.1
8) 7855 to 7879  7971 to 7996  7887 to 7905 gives 1.6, 12.9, 11.5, 11.8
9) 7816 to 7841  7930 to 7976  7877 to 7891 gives 0.1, 11.6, 11.4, 11.3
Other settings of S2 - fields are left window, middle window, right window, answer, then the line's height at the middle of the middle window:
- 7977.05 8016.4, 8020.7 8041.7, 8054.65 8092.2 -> -0.3 A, 12.1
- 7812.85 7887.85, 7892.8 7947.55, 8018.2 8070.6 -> 1.9 A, 12.2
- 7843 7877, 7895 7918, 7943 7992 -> 0.0 A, 12.1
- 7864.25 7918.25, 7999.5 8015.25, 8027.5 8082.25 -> -0.4 A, 12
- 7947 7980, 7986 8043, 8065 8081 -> -3.3 A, 11.4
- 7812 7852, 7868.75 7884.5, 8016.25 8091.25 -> -0.8 A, 11.9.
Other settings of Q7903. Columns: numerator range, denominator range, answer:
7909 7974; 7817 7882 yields 0.93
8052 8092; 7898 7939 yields 1.02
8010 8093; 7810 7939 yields 1.01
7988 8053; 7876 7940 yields 1.03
